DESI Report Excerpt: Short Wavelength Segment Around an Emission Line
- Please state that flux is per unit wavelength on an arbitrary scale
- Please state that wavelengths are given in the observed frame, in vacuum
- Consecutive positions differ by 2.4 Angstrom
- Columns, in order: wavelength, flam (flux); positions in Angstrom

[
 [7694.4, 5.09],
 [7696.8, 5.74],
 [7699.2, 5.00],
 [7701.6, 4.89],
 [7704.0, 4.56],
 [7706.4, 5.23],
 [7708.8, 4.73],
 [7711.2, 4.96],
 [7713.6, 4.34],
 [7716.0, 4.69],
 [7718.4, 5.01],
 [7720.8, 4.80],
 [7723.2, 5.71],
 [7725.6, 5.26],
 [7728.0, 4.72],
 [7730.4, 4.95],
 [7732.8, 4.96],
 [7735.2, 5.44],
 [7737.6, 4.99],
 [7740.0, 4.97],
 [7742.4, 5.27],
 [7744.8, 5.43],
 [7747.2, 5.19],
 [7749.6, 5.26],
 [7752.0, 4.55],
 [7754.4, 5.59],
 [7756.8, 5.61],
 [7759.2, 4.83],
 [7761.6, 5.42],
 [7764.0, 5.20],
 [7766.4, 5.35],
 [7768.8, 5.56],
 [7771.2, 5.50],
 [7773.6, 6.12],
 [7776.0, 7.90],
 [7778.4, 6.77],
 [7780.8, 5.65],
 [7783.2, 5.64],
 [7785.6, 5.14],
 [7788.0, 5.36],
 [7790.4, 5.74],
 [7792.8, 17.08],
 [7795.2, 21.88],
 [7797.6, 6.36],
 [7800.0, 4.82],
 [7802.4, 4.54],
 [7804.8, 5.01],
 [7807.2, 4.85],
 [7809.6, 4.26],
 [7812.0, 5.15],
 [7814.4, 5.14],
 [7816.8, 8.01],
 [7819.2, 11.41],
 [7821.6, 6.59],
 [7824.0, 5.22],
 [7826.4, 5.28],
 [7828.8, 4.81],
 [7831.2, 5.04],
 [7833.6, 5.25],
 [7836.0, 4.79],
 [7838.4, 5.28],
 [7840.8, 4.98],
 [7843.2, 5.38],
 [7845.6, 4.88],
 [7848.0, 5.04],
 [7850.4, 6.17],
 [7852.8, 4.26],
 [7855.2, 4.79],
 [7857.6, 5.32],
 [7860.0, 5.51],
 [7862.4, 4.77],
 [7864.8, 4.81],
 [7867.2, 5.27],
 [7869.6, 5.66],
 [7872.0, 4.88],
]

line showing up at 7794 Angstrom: H-alpha 6563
